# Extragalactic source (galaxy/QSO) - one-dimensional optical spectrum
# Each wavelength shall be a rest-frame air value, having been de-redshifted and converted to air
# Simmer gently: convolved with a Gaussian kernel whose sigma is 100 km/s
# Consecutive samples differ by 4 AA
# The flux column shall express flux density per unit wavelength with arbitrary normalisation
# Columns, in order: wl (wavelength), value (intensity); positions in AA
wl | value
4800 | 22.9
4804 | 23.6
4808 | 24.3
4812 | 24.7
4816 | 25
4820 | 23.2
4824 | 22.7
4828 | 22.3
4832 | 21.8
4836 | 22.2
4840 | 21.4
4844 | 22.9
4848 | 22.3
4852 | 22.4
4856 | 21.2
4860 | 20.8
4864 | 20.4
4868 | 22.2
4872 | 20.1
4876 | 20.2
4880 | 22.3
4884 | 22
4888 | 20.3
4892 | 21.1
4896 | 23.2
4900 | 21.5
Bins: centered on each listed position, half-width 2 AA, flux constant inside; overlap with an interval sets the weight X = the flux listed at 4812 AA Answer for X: 24.7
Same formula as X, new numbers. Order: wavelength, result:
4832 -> 21.8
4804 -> 23.6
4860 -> 20.8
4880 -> 22.3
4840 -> 21.4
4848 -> 22.3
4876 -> 20.2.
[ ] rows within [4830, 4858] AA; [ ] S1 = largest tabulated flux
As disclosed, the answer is 22.9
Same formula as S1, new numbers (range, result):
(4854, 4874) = 22.2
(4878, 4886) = 22.3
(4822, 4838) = 22.7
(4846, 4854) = 22.4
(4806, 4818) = 25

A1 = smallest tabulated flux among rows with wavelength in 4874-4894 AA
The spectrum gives 20.2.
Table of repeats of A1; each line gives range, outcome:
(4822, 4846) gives 21.4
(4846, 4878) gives 20.1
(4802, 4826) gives 22.7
